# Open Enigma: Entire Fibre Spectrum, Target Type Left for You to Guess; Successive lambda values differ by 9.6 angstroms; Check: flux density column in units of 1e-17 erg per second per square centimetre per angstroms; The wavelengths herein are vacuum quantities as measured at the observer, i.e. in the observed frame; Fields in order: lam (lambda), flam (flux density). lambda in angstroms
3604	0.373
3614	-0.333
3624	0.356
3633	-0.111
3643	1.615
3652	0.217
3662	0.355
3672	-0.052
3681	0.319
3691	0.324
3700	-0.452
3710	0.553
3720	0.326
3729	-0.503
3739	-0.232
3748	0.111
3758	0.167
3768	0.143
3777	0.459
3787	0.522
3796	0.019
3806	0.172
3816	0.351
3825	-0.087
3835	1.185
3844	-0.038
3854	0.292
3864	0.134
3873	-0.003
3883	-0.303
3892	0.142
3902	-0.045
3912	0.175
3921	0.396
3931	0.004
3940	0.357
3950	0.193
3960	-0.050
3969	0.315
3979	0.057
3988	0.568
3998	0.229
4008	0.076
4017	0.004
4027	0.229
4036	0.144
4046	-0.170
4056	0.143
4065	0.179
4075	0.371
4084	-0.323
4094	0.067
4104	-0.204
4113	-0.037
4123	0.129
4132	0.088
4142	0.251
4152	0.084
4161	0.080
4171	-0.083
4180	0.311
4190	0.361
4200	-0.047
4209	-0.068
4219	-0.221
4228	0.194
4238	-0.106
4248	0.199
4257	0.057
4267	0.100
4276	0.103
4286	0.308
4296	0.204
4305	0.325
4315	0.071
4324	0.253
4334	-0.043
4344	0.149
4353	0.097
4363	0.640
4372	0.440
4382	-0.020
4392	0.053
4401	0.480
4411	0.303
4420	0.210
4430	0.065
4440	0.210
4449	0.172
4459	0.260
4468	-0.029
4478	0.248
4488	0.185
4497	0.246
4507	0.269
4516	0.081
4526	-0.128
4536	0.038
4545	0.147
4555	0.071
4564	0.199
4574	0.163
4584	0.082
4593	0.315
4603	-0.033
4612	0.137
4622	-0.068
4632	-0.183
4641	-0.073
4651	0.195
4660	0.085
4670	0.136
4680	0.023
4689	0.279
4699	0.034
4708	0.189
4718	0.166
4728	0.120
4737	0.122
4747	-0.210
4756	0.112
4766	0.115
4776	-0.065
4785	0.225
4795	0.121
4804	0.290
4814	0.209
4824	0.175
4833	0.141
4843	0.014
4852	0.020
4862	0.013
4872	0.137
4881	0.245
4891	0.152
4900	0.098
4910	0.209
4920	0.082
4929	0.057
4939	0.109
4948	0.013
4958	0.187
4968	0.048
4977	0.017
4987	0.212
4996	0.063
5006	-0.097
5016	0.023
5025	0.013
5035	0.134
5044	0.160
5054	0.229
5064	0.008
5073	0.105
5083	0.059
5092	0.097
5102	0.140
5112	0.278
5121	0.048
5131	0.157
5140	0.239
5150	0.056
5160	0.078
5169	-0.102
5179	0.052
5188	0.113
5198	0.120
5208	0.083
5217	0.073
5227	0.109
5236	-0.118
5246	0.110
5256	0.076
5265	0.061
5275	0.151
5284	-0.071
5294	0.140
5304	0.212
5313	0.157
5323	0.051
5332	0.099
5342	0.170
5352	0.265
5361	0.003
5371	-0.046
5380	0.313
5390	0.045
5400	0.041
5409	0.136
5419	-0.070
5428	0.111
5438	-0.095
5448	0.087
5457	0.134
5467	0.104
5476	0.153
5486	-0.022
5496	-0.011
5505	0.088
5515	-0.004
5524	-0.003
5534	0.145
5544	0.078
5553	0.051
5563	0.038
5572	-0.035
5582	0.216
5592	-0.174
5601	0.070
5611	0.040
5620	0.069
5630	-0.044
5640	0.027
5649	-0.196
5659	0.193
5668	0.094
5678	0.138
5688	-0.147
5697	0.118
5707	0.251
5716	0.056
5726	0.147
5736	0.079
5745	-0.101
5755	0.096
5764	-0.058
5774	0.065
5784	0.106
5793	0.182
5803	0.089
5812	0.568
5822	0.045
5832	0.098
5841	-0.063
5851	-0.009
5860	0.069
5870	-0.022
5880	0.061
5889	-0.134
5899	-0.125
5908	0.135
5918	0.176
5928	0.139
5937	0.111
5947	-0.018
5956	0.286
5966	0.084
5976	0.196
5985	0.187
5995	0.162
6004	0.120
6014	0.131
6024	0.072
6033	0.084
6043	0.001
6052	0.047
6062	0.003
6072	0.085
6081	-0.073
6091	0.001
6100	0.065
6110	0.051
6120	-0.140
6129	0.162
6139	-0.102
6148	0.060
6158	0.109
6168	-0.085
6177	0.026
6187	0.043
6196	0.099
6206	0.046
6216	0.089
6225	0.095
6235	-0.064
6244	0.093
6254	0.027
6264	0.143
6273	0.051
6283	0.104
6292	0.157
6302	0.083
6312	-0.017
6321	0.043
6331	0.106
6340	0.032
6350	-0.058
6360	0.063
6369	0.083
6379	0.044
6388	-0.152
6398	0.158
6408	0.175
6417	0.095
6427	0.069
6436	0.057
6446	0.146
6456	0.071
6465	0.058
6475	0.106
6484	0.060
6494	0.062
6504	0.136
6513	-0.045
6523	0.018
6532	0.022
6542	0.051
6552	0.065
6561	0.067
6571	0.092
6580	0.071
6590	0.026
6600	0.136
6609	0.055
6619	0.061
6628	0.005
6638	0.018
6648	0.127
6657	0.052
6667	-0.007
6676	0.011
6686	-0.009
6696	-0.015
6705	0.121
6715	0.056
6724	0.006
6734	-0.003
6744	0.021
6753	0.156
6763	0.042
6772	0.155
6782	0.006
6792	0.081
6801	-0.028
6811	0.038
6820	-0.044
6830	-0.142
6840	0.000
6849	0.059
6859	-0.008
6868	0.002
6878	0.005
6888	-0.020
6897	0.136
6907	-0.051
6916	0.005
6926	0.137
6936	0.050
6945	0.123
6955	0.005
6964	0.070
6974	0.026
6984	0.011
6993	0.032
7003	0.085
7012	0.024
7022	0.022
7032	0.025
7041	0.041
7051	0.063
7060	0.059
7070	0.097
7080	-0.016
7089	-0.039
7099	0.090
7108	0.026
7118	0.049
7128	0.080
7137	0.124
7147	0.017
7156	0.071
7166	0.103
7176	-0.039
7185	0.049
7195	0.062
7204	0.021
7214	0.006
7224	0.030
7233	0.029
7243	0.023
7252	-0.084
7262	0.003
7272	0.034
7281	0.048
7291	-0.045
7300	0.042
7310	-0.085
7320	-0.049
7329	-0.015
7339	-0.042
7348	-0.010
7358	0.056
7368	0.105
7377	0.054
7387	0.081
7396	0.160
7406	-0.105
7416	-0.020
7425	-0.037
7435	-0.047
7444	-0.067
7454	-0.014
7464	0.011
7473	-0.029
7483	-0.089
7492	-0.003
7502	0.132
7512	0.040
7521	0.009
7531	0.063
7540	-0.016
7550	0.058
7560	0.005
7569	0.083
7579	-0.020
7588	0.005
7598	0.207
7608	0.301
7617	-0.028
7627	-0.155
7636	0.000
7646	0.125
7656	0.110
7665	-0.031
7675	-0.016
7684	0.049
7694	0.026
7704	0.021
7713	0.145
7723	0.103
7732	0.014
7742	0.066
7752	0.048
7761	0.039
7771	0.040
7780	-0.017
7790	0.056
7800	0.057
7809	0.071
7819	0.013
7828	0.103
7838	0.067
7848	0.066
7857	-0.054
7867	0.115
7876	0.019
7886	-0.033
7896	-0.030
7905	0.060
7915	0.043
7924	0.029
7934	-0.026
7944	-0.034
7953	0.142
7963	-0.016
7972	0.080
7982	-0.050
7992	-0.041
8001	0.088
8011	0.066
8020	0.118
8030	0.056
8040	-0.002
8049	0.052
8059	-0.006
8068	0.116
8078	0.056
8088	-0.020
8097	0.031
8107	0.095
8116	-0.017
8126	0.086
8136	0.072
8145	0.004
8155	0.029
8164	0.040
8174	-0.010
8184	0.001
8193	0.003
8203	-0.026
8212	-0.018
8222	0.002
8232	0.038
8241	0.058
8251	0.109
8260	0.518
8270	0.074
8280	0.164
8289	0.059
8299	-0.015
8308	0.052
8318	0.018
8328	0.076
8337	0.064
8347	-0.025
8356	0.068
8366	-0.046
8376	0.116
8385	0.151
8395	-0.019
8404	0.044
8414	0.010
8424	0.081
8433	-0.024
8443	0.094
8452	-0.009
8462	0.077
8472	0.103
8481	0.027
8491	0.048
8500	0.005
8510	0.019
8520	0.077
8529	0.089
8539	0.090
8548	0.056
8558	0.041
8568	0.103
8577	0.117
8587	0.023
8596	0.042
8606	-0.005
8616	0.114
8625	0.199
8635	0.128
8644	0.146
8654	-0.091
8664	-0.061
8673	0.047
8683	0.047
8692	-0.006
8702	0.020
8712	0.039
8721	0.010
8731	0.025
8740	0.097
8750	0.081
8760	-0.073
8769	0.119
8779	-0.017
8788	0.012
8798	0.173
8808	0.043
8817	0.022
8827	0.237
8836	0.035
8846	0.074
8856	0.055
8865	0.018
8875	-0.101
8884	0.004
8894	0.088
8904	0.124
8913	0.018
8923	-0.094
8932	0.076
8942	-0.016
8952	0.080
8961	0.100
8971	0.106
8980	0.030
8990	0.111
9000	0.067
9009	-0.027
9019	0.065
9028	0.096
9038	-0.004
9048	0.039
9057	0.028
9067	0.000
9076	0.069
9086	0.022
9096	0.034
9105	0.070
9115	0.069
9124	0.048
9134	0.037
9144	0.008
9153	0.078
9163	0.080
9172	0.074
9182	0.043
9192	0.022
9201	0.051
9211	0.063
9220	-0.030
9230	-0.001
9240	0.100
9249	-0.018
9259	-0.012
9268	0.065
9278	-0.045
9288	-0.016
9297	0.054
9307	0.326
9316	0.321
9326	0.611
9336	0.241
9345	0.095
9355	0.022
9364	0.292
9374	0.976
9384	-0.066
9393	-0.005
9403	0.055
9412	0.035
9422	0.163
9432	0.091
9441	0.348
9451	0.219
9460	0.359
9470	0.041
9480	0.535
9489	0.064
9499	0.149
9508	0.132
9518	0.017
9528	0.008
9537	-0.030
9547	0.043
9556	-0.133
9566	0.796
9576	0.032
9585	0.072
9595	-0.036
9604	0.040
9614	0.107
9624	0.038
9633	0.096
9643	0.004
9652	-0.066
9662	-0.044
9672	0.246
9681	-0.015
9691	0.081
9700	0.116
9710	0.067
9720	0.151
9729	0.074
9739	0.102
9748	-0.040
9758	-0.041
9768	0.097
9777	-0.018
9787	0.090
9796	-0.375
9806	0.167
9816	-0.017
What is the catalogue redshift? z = 1.22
